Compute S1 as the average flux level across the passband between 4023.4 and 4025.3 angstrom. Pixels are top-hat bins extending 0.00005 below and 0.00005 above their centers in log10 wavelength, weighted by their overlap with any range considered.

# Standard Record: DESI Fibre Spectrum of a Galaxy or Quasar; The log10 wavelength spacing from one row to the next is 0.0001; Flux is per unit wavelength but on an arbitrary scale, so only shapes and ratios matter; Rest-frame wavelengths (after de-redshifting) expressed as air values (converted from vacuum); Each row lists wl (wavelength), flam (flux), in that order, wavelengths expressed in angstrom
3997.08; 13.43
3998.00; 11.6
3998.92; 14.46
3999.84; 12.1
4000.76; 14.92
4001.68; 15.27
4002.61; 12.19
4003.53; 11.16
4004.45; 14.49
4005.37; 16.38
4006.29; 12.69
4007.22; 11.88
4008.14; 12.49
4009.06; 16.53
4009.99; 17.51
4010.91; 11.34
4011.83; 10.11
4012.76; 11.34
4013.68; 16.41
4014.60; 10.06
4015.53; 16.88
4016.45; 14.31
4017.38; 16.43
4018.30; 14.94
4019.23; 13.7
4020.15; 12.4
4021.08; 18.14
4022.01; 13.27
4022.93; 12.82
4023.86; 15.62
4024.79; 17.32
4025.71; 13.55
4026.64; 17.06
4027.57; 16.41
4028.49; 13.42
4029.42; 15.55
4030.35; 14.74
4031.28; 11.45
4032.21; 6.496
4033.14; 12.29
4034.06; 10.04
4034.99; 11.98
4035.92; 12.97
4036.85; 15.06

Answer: 16.4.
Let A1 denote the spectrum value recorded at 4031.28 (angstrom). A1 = 11.45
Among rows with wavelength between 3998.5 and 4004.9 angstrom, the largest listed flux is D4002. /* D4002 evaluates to 15.27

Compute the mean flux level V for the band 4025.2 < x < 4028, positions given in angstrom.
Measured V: 15.7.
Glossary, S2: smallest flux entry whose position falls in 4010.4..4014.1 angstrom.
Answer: 10.11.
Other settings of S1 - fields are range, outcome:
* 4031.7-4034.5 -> 9.65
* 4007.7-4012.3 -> 13.6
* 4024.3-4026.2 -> 15.5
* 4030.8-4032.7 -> 9.03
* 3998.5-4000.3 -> 13.3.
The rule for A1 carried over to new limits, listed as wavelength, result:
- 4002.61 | 12.19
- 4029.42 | 15.55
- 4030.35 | 14.74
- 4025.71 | 13.55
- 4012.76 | 11.34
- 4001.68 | 15.27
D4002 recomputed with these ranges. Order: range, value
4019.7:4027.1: 18.14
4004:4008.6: 16.38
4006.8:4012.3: 17.51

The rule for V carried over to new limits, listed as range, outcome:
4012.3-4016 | 13.7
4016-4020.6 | 14.4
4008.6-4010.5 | 16.8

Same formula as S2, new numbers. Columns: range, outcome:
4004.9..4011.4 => 11.34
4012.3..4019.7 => 10.06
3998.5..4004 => 11.16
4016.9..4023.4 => 12.4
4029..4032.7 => 6.496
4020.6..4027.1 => 12.82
